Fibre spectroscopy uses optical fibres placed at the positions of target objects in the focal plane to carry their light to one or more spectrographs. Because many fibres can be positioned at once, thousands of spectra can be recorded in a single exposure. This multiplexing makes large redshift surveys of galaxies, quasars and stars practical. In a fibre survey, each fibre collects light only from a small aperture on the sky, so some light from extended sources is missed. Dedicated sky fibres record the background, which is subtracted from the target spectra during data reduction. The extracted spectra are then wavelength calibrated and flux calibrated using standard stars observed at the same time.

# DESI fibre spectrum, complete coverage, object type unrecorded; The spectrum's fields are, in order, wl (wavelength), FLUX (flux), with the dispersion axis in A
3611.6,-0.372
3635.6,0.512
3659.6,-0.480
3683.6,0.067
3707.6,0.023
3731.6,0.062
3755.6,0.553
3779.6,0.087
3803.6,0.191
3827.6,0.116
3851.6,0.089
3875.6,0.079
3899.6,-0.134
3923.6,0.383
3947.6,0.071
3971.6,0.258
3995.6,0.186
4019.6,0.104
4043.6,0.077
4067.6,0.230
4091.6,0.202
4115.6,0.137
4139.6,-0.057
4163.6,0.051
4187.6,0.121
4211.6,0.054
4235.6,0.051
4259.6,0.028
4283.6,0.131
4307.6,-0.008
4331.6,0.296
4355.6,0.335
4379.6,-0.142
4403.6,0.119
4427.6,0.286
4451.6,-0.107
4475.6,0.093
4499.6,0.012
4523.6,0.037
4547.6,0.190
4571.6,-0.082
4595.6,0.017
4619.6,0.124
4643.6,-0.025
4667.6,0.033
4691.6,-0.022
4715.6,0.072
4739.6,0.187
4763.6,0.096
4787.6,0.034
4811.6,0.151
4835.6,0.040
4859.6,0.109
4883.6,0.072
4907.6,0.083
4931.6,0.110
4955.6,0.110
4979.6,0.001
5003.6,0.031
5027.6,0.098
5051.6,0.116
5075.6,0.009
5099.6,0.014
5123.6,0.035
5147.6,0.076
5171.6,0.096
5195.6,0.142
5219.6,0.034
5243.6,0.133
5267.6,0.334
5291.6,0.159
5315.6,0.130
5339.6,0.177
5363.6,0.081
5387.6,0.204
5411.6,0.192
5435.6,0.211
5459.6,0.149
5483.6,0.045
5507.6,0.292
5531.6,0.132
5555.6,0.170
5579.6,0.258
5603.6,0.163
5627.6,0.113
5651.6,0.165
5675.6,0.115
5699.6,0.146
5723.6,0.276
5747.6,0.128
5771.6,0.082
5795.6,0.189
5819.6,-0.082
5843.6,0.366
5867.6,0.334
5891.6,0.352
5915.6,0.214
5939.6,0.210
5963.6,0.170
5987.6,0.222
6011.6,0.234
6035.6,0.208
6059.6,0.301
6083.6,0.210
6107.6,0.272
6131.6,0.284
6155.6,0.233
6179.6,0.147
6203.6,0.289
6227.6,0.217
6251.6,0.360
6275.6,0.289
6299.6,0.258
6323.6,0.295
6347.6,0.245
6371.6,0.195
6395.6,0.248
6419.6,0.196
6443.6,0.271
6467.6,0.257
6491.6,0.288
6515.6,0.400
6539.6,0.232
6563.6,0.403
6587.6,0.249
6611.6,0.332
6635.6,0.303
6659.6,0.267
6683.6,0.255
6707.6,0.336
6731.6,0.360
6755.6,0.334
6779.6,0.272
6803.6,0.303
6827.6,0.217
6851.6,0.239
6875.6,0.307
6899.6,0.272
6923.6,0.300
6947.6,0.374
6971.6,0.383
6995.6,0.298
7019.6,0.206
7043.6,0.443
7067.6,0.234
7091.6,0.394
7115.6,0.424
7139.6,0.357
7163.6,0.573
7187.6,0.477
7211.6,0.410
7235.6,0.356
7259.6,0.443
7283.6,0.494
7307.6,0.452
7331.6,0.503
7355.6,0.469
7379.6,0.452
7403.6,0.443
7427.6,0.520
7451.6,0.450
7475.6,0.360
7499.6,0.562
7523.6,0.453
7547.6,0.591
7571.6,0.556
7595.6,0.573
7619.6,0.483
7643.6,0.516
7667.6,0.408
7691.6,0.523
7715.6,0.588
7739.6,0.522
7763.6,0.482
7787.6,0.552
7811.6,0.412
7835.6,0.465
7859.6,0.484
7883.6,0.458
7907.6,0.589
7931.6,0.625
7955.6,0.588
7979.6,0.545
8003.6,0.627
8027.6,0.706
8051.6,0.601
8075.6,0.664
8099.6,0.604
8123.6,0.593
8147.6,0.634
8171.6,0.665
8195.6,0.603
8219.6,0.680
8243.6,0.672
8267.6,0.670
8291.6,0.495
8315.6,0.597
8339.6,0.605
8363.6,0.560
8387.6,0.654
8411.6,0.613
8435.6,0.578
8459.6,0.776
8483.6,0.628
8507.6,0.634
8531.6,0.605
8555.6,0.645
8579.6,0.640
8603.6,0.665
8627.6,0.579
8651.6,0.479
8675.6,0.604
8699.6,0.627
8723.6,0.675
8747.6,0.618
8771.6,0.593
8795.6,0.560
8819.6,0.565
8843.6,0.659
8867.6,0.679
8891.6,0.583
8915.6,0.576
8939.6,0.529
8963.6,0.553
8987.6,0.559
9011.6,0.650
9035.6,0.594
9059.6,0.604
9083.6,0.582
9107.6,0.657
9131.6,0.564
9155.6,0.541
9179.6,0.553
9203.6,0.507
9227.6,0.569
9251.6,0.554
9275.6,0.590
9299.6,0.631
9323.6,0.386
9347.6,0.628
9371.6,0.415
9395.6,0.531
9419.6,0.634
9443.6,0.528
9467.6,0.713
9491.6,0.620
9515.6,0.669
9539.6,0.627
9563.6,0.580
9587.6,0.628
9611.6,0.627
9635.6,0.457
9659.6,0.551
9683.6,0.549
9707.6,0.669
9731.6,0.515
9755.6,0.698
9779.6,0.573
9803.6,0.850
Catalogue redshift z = 0.78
